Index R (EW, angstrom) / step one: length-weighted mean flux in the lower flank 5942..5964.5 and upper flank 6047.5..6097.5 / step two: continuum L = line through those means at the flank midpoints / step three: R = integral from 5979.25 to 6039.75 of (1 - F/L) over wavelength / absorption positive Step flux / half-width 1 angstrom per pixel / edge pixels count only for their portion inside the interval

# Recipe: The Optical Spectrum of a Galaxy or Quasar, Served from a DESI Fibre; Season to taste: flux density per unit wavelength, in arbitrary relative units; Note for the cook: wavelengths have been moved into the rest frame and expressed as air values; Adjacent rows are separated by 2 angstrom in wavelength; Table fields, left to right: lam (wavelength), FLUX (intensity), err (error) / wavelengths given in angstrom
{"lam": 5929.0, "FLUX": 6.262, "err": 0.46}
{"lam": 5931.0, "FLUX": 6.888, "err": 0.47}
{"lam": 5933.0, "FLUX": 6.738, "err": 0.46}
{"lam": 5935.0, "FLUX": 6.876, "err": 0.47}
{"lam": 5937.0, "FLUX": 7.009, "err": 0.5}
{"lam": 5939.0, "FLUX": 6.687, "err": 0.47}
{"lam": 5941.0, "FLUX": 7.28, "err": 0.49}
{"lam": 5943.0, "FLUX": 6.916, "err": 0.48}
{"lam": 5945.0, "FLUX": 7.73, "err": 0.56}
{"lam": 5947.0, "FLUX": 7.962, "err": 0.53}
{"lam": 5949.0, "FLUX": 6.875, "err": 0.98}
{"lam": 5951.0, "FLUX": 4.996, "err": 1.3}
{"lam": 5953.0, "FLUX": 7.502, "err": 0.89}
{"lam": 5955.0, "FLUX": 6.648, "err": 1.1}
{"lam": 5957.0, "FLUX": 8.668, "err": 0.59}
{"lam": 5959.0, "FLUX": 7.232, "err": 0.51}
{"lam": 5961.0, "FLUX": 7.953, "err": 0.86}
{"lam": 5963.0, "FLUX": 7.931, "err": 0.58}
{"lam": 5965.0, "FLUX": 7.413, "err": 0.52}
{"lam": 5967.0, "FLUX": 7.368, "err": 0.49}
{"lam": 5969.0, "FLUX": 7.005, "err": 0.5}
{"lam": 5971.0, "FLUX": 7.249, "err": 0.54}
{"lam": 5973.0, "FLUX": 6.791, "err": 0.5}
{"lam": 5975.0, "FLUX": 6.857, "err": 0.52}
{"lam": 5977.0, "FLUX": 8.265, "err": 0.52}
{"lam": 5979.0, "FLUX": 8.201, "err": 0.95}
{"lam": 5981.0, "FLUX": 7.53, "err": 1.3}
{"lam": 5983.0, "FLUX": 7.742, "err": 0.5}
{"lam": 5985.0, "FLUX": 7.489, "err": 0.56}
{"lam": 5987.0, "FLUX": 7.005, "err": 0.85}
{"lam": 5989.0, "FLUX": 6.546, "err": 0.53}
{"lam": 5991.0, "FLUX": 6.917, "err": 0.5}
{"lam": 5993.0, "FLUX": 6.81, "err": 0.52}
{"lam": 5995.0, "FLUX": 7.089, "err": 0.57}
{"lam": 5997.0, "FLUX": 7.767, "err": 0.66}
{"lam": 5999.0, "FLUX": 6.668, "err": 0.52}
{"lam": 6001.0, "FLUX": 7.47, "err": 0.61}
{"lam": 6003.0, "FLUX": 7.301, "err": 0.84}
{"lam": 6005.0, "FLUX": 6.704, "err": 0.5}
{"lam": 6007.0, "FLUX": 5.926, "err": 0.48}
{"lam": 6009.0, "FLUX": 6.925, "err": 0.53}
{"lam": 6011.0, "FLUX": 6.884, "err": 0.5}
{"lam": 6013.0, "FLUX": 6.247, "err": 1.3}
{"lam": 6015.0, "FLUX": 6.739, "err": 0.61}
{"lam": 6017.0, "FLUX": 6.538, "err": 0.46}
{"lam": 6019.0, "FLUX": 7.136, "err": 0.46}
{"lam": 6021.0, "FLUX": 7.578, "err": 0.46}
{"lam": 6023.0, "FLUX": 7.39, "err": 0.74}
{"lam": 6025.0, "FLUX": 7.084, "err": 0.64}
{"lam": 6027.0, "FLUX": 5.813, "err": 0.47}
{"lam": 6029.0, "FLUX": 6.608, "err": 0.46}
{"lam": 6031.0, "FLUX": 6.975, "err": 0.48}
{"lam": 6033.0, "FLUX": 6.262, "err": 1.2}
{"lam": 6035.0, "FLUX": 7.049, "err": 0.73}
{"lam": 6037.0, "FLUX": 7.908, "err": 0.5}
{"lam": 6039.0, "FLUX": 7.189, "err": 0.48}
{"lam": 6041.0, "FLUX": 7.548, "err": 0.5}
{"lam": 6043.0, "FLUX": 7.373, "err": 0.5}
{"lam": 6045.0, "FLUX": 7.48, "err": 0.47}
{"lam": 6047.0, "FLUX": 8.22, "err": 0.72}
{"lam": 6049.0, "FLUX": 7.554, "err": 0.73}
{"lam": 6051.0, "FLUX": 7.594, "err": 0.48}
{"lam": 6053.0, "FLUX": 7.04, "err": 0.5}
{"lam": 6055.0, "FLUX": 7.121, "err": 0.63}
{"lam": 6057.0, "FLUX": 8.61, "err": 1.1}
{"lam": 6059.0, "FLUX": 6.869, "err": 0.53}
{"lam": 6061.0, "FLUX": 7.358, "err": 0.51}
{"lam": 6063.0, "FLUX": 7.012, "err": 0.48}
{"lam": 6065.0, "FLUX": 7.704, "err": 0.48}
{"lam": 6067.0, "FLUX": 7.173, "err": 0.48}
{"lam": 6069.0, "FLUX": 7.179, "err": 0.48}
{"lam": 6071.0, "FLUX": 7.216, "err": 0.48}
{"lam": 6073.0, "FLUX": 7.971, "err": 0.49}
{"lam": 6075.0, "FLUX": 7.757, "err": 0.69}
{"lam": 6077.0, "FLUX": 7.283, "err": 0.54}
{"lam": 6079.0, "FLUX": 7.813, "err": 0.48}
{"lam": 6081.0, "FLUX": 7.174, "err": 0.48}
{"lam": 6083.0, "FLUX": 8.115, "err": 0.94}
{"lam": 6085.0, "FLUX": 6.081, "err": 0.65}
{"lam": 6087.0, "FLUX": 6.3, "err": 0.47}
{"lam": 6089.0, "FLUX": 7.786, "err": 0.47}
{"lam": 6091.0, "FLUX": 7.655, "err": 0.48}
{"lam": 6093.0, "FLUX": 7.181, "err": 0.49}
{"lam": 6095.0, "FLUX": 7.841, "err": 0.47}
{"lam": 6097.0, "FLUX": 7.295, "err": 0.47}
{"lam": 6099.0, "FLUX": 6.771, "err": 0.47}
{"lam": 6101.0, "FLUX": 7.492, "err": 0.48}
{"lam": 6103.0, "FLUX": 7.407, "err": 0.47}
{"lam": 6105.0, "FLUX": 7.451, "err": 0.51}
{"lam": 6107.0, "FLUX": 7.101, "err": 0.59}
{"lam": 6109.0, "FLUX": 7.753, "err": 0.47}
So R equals 3.0 angstrom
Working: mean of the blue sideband 7.31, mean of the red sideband 7.4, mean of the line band 6.99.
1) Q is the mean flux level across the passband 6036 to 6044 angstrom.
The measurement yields 7.5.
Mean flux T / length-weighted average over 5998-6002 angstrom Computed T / 7.07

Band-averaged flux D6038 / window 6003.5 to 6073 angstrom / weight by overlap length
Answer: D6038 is 7.13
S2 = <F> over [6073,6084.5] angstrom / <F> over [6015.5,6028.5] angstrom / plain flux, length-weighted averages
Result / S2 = 1.1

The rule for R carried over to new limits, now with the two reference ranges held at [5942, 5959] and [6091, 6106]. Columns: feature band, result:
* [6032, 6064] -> -0.4 angstrom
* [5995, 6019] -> 1.3 angstrom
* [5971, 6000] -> -0.2 angstrom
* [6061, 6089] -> 0.1 angstrom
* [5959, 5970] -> -0.5 angstrom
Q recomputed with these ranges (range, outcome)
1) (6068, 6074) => 7.46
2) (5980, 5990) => 7.26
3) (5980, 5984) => 7.64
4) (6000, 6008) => 6.85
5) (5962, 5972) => 7.39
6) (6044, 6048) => 7.85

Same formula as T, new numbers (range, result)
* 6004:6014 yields 6.54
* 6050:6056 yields 7.25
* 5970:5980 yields 7.47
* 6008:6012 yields 6.9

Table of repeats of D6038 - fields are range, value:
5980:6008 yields 7.07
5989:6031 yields 6.87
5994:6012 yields 6.97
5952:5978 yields 7.45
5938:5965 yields 7.27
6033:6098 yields 7.4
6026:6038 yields 6.77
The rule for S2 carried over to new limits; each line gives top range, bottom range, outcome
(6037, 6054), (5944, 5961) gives 1.04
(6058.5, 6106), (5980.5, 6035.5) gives 1.06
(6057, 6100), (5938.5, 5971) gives 1.01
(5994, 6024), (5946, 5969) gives 0.95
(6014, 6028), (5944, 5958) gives 0.96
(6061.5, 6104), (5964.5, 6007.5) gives 1.02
